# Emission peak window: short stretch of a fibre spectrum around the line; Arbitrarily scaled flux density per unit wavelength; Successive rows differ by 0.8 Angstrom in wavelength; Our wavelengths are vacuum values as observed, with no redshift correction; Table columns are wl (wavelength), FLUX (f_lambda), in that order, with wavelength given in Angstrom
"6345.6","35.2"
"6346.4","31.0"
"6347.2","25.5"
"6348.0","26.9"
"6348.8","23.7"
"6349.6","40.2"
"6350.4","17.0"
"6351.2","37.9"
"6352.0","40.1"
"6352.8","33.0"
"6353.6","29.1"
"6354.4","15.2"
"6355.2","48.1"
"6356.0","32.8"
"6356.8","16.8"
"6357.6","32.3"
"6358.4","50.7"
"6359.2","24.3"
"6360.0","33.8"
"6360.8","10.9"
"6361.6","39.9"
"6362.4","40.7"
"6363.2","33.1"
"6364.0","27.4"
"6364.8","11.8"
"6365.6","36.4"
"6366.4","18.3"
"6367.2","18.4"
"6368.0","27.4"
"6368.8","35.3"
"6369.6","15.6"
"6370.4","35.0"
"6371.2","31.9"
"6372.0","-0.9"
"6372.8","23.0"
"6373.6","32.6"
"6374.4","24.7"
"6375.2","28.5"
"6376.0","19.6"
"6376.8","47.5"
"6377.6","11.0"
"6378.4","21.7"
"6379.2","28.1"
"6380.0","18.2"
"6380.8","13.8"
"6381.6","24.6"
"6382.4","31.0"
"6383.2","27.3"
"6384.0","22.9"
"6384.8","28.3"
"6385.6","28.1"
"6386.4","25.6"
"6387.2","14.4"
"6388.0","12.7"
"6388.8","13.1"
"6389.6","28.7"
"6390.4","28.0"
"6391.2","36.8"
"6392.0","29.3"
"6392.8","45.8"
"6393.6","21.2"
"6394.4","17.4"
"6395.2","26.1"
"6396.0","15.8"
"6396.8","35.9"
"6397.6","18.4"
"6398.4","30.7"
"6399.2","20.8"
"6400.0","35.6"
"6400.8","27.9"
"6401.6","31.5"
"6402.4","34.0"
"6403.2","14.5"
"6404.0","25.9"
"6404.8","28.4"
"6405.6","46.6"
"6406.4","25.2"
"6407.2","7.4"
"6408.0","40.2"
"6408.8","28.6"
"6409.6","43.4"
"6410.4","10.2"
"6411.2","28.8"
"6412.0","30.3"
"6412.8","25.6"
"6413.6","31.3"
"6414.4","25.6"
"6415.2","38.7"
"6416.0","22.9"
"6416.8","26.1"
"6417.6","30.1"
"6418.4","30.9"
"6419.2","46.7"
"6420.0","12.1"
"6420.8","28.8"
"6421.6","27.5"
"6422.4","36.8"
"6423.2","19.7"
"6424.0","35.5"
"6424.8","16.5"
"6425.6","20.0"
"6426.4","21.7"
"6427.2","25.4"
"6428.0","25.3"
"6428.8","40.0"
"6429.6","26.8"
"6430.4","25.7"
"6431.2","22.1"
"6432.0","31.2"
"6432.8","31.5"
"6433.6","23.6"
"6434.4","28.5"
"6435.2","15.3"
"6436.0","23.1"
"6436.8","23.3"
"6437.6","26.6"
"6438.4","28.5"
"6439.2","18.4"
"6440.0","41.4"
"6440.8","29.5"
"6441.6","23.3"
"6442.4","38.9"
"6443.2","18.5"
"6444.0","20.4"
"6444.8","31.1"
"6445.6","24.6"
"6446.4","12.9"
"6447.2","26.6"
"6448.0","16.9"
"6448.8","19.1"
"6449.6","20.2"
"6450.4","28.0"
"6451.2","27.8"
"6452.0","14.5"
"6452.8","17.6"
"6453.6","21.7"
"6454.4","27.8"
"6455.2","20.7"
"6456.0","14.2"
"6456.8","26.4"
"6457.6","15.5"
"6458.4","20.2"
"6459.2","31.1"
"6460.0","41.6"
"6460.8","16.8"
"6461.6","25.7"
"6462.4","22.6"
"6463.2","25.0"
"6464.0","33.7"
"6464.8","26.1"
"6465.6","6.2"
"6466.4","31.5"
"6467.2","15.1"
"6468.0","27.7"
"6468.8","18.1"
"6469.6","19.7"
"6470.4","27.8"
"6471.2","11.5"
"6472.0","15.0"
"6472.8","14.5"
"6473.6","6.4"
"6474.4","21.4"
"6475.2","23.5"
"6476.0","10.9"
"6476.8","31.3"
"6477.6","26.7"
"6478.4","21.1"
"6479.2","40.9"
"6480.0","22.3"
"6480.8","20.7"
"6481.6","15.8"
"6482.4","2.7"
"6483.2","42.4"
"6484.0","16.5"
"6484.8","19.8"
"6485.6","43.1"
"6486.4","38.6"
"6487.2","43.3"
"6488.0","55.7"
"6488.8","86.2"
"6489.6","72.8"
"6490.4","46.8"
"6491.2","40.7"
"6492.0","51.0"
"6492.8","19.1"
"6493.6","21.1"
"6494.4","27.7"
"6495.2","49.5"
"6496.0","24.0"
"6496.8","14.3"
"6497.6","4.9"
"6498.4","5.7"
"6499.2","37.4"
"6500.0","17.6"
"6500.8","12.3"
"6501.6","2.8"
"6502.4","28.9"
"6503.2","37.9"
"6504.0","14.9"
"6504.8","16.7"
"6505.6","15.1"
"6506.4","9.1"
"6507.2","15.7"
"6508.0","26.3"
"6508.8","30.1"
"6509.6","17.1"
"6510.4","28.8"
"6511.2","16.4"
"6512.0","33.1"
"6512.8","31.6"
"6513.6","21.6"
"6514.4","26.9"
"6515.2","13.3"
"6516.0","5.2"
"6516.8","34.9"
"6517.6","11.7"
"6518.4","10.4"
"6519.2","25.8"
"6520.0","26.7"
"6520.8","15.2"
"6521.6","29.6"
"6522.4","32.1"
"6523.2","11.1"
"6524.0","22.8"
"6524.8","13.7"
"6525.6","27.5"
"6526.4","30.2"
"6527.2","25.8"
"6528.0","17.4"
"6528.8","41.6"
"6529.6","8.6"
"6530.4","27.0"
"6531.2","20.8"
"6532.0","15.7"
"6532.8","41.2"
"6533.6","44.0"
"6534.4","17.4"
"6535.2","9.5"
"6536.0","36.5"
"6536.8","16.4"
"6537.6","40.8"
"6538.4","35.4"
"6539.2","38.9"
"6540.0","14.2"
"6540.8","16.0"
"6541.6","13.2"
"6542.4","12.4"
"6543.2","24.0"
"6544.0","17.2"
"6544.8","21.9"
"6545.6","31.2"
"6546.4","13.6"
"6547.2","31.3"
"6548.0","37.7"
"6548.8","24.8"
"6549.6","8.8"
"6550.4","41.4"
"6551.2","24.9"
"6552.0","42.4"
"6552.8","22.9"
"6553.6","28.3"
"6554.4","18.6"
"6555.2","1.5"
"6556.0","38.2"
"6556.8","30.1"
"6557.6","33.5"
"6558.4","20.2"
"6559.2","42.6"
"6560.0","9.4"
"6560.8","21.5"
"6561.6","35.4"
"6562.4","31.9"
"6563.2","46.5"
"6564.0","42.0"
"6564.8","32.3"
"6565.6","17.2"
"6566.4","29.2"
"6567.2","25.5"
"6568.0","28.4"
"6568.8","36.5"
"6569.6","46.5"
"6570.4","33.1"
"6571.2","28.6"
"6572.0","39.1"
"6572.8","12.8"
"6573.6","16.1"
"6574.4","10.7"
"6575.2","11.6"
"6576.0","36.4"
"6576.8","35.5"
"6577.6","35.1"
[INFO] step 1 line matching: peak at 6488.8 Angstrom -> Hbeta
